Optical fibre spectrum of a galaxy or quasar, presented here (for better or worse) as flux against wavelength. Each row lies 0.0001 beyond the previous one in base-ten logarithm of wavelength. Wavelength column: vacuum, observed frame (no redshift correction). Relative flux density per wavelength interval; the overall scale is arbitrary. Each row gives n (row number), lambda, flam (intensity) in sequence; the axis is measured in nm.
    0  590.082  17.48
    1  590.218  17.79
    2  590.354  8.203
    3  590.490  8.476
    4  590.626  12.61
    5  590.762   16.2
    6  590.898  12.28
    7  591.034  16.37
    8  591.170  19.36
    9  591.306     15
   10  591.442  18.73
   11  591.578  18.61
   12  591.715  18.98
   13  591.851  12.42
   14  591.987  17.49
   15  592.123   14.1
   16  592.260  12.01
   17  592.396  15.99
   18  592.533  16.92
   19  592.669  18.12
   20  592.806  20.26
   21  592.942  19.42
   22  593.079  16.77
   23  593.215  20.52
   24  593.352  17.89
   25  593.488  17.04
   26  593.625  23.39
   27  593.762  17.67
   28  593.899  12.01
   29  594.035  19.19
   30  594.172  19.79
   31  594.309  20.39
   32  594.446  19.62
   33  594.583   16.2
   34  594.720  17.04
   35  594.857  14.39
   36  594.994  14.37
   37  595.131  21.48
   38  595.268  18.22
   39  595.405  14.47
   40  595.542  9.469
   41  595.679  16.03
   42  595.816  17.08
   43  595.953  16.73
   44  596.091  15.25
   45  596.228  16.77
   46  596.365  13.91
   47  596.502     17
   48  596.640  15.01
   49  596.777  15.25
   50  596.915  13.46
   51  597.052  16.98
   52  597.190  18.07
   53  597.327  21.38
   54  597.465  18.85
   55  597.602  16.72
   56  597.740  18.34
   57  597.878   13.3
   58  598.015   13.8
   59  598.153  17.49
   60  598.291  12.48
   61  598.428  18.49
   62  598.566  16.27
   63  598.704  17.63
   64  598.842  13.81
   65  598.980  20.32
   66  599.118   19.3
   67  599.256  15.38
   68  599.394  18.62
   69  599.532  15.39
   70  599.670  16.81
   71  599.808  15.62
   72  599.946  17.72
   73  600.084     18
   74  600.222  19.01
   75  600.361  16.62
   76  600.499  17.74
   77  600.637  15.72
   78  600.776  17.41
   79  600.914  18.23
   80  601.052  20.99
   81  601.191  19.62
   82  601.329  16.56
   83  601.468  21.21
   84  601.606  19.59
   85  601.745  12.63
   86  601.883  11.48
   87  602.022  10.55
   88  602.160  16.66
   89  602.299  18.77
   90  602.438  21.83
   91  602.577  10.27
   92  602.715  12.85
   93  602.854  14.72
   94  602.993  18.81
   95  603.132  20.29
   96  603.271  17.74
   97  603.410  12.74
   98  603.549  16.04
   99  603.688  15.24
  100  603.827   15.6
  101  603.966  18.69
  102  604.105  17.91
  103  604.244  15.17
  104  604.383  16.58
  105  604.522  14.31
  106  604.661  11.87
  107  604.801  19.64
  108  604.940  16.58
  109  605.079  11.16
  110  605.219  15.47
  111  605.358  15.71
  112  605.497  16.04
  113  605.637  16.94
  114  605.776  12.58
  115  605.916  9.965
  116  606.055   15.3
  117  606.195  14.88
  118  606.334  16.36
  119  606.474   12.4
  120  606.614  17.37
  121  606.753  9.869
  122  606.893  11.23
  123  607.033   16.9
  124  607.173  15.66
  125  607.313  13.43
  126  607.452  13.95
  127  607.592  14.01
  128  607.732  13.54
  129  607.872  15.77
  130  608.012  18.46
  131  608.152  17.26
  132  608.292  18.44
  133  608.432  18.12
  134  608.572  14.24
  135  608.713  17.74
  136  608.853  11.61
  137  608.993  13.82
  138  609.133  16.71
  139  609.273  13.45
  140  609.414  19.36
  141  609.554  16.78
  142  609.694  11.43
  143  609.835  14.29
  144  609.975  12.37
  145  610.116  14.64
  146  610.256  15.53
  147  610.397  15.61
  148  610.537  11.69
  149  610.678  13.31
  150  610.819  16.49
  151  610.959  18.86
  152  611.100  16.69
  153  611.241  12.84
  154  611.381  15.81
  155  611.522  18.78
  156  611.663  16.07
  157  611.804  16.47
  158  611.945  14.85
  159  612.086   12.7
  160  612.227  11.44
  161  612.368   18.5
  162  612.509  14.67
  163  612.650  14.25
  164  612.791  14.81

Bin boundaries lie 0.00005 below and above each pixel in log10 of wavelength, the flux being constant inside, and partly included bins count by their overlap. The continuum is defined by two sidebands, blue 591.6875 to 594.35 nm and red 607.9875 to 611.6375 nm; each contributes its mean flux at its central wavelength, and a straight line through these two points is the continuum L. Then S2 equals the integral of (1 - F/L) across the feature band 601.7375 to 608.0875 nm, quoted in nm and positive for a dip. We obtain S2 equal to 0.39 nm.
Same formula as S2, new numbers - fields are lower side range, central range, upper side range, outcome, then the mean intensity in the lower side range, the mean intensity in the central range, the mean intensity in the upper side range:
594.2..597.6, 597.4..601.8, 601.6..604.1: -0.28 nm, 16.6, 17.2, 15.8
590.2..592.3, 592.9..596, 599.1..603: -0.37 nm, 14.9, 17.3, 16.8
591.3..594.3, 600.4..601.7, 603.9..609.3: -0.19 nm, 17.5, 18.4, 15.1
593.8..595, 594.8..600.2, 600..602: 0.25 nm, 17.1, 16.4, 17.3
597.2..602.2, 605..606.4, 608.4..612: 0.13 nm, 17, 14.5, 15.3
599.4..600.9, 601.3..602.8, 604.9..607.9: 0.06 nm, 17.1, 15.6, 14.3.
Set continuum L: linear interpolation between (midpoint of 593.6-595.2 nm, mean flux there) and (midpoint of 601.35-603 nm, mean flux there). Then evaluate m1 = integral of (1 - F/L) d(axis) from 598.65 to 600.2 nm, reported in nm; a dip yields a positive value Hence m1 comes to -0.07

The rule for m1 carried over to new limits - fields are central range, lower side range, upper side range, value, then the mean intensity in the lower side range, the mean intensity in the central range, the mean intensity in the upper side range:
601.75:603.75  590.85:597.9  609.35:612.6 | 0.07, 16.9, 15.5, 15.2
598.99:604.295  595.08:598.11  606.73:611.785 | -0.33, 16.2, 16.8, 15.2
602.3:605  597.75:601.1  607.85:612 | 0.03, 16.9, 16.2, 15.6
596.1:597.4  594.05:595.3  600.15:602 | 0.10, 18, 16.4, 17.3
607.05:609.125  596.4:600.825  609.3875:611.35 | -0.03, 16.8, 15.5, 14.9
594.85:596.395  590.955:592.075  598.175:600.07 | 0.10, 17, 15.8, 16.8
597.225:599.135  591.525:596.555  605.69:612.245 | -0.07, 16.9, 17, 14.9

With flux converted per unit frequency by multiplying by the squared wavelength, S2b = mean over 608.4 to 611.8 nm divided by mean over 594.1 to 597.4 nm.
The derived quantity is 0.96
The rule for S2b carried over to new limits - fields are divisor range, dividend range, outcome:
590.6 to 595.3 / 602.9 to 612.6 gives 0.93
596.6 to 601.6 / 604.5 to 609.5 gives 0.90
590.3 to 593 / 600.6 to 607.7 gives 1.04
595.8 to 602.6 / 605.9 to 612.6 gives 0.93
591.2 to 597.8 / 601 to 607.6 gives 0.94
